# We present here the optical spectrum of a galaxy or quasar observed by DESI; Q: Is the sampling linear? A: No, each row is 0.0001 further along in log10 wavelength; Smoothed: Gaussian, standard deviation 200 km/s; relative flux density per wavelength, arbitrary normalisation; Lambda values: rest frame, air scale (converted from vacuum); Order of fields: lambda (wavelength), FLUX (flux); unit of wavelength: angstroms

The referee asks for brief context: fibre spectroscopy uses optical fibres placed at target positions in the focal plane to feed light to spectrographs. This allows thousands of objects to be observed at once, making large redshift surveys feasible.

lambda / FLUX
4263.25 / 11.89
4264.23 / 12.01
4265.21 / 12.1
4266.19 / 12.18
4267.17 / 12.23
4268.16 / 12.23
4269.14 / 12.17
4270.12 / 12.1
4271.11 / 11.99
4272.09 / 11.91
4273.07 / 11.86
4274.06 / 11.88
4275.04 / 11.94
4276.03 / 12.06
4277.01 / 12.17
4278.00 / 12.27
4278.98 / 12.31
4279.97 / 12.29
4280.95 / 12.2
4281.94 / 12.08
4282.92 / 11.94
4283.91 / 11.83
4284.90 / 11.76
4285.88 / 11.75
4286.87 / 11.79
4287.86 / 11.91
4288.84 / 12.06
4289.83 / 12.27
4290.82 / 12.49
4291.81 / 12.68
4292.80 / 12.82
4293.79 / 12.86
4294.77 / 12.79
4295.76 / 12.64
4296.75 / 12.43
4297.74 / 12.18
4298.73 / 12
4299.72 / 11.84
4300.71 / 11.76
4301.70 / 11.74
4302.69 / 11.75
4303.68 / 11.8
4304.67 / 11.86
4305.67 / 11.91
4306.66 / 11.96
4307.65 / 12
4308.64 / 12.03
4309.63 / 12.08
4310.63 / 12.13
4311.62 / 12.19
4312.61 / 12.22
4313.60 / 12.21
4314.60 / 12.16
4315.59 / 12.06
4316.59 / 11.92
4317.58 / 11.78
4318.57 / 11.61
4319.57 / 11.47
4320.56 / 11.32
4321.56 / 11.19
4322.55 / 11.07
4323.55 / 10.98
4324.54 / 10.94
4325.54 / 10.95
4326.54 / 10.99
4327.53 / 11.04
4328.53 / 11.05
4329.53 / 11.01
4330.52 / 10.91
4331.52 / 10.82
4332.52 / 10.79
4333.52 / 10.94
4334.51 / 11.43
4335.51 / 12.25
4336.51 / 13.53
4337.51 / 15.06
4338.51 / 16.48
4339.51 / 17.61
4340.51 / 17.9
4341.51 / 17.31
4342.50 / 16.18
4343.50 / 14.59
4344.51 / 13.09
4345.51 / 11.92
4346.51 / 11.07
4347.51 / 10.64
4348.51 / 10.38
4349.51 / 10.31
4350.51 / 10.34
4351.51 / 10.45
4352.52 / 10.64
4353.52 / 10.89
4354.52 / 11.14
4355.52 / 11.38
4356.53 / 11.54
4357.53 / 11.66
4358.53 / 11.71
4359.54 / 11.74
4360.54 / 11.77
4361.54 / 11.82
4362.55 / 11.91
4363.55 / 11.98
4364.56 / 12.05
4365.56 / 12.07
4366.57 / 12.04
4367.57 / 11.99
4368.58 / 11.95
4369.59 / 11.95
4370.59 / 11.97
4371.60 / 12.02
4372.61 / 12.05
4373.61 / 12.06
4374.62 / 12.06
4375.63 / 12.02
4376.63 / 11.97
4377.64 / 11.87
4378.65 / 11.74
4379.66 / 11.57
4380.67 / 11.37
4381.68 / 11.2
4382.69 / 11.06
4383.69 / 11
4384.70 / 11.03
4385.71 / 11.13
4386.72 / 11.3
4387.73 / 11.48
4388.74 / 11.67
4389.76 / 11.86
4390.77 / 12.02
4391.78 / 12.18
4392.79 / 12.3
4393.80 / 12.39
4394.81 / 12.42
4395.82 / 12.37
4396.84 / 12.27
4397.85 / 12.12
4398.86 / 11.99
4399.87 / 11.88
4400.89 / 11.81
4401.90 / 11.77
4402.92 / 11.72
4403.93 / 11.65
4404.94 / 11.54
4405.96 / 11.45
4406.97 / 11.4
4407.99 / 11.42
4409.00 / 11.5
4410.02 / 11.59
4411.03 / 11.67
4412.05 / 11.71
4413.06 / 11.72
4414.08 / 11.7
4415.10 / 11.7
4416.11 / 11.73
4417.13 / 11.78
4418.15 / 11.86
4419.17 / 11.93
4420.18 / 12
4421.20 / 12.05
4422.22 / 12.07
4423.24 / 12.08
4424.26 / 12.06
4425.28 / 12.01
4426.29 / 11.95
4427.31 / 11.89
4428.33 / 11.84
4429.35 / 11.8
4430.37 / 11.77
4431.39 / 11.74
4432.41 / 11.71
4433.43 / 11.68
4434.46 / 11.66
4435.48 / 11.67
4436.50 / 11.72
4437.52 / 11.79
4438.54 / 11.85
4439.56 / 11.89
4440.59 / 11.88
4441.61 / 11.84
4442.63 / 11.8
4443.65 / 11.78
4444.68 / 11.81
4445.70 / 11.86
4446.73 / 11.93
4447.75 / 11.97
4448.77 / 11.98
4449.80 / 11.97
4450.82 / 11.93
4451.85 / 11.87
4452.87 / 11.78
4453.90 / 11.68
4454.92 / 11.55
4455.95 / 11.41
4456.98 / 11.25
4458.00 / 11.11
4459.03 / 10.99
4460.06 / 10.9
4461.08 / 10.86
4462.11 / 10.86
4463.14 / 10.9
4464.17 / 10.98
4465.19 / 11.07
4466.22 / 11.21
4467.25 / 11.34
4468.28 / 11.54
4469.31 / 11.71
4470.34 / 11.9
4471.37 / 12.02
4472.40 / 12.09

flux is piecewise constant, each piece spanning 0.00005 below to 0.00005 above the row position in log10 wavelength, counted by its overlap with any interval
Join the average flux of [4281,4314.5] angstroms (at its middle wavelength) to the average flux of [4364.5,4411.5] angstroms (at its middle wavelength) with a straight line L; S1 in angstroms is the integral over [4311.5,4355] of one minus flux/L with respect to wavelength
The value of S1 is -0.6 angstroms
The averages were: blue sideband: 12.1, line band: 12.2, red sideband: 11.8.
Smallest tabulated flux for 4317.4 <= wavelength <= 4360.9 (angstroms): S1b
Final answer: 10.31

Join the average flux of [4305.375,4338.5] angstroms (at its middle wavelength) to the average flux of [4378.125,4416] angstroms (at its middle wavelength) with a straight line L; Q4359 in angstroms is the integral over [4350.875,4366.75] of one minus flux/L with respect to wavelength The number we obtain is 0.27 angstroms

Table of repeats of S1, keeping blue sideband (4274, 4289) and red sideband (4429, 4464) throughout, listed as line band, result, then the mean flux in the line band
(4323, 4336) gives 0.9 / 11.1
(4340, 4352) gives -1.0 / 12.9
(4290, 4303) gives -0.4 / 12.3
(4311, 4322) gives 0.1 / 11.8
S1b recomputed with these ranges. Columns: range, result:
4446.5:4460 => 10.99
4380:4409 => 11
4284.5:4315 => 11.74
